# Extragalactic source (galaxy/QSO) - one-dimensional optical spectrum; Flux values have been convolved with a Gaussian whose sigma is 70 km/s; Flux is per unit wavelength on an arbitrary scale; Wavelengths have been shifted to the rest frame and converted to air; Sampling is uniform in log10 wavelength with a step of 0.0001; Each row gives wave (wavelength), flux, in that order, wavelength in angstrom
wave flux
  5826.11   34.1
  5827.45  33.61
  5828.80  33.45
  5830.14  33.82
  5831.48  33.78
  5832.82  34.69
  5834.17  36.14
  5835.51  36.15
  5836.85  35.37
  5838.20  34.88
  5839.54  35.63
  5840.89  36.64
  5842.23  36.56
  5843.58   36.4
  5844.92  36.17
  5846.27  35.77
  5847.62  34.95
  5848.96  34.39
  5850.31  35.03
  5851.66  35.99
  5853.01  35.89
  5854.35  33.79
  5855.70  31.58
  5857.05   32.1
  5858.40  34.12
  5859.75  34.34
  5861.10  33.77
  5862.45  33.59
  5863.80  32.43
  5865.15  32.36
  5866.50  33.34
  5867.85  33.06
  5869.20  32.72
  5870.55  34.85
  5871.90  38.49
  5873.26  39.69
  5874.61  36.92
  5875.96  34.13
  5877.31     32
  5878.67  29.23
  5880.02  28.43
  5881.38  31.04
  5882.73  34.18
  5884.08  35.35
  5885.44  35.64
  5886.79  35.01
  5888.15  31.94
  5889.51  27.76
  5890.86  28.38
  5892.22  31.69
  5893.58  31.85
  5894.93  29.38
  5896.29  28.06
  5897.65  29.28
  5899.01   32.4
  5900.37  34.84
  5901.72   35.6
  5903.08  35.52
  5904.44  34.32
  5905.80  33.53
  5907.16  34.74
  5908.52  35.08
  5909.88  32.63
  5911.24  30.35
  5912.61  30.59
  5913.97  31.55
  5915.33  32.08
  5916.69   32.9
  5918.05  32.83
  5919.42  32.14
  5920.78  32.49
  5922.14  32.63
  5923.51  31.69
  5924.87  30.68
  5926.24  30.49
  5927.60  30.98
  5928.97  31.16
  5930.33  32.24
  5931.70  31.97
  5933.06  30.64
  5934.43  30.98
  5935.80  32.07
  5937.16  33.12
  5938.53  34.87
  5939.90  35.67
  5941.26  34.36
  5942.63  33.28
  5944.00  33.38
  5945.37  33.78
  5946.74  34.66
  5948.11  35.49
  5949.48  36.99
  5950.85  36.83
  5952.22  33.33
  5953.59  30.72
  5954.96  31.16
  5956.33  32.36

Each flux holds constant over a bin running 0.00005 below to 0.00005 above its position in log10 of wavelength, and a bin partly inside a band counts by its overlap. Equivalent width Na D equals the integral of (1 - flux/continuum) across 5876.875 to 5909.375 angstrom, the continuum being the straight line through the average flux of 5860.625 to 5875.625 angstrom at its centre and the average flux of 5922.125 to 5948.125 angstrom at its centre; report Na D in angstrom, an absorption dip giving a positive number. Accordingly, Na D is 1.5 angstrom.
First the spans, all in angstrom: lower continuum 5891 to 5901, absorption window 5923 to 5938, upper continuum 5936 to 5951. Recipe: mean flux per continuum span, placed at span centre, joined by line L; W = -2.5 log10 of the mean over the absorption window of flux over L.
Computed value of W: 0.07 mag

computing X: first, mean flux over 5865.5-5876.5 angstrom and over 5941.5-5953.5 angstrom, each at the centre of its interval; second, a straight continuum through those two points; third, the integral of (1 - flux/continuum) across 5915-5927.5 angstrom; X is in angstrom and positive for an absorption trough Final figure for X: 1.0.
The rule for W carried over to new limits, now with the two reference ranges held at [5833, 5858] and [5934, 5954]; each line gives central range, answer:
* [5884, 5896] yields 0.101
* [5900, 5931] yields 0.056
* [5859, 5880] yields 0.032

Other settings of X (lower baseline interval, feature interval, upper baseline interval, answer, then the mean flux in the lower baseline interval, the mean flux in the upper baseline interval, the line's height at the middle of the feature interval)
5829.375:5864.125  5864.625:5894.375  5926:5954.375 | 1.0 angstrom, 34.8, 33.2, 34.2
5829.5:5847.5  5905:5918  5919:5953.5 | 0.4 angstrom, 35.5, 33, 33.6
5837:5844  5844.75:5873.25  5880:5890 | 0.2 angstrom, 35.9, 32.8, 34.6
